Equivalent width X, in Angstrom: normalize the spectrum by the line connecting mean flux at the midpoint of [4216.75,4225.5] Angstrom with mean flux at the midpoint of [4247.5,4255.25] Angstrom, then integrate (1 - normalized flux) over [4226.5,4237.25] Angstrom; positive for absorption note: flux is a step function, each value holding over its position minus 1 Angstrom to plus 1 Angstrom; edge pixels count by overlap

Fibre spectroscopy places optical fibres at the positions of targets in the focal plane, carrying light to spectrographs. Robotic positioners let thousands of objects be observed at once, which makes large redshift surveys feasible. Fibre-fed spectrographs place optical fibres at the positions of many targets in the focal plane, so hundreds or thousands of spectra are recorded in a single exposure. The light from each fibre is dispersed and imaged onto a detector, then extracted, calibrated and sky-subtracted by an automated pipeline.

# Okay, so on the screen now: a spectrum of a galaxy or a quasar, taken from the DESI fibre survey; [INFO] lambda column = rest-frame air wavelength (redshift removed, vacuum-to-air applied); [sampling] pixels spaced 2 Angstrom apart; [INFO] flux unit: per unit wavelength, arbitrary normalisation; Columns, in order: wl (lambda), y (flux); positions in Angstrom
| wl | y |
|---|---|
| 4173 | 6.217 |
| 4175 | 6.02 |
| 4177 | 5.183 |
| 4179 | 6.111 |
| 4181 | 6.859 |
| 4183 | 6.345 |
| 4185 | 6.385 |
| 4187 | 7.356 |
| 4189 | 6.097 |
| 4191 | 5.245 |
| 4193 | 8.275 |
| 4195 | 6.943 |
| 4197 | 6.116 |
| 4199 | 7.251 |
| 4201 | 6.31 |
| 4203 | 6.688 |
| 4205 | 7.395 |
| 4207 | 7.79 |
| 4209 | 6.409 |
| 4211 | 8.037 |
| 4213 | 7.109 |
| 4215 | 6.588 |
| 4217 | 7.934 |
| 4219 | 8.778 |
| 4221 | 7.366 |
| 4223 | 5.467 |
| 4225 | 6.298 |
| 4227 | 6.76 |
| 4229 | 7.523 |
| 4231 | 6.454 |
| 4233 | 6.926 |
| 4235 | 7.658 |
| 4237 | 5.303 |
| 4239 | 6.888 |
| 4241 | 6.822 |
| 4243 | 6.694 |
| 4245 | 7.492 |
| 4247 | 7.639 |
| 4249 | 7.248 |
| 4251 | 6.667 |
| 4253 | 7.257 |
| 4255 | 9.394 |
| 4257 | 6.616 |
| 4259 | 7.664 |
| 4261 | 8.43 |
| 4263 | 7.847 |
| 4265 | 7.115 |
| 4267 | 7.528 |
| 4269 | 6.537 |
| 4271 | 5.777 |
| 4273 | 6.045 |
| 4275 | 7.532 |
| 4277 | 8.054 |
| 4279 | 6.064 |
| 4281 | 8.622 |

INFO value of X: 0.6 Angstrom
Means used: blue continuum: 7.15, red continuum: 7.47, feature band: 6.87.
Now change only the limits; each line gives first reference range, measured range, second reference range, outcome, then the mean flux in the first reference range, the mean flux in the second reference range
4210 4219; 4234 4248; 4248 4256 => 1.27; 7.57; 7.64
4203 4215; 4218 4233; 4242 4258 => 0.70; 7.23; 7.38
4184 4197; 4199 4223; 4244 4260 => -0.98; 6.67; 7.5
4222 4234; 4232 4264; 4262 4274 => -2.83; 6.57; 6.81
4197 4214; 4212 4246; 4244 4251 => 1.30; 7.06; 7.35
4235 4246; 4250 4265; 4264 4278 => -1.77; 6.73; 6.94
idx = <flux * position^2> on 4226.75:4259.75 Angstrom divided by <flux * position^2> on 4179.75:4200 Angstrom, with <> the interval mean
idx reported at 1.1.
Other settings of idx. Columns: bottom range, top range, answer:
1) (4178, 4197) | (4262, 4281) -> 1.11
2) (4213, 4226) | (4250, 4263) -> 1.11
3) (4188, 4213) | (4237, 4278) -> 1.08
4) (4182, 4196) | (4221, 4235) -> 1.03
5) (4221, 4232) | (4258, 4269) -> 1.18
